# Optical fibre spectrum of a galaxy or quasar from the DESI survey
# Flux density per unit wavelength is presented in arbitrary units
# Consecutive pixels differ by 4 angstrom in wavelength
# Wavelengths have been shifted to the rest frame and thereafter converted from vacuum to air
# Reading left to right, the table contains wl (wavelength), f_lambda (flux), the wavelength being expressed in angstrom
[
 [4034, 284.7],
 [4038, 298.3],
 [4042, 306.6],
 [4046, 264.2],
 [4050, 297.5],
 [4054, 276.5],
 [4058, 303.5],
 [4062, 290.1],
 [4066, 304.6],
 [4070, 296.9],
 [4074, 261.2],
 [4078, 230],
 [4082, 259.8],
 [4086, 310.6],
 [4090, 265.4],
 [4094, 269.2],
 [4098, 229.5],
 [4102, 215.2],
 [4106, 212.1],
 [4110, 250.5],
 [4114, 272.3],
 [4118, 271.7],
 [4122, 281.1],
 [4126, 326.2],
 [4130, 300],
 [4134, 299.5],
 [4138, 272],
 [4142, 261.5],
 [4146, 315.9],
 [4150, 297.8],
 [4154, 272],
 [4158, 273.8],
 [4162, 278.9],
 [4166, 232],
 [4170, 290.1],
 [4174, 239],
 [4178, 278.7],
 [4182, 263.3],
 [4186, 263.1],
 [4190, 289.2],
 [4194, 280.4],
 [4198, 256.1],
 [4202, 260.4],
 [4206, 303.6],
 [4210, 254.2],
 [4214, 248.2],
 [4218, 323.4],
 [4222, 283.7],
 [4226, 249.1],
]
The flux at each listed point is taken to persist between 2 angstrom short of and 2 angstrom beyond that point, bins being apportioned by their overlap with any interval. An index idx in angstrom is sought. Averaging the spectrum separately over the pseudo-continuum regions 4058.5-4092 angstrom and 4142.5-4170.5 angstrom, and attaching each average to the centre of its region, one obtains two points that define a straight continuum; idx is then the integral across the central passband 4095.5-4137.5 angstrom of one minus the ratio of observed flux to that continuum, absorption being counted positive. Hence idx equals 1.9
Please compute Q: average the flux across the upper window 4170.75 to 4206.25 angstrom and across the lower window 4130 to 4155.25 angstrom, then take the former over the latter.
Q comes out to 0.94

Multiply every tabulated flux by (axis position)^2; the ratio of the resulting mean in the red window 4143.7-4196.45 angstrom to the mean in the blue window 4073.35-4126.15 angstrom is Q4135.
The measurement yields 1.1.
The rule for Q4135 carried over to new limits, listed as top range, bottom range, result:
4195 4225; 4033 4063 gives 1.02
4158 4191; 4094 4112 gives 1.19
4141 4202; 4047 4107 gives 1.06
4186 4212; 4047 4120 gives 1.08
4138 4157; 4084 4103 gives 1.12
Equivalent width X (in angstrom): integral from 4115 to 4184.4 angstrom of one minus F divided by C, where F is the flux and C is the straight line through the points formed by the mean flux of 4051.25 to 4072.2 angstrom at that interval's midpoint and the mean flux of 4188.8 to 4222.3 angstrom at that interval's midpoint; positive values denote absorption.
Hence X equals 1.1 angstrom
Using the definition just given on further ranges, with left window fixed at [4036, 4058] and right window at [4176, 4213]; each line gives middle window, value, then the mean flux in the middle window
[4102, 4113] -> 2.0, 232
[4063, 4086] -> 0.9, 275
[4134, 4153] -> -0.7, 287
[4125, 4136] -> -1.1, 307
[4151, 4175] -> 0.8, 267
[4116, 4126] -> -0.2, 286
